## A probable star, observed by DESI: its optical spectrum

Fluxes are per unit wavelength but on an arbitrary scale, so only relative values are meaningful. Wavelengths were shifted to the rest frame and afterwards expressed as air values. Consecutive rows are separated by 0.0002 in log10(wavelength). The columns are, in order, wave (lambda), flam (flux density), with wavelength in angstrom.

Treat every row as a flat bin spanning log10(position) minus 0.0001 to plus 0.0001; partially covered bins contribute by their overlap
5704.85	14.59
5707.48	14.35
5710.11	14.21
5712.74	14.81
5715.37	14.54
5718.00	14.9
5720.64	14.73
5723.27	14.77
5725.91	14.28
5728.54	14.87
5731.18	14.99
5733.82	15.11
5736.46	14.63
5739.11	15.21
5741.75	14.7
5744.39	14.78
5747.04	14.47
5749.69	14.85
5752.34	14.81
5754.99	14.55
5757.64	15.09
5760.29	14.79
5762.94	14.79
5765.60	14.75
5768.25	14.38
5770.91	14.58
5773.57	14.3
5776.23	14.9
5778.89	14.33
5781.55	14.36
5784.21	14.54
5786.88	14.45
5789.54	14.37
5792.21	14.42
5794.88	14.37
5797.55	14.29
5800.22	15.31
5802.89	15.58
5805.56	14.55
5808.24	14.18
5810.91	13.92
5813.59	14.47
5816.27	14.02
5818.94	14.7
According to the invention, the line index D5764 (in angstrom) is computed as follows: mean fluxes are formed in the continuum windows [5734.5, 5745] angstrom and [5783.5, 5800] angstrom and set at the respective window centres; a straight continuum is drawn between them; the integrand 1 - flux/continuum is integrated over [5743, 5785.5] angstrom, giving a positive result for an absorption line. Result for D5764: 0.1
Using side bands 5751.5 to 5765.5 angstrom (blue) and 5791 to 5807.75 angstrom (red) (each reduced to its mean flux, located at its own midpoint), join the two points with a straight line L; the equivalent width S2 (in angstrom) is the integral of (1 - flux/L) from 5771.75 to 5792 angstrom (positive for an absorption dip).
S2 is 0.4 angstrom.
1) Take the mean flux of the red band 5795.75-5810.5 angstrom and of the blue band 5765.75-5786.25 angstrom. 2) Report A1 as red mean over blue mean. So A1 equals 1.02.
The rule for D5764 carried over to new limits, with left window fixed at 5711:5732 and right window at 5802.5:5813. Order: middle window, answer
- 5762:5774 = 0.0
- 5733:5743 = -0.2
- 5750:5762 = -0.2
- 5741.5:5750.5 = 0.0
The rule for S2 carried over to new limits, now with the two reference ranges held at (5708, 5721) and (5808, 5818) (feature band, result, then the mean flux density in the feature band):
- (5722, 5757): -0.7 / 14.8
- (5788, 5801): -0.2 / 14.5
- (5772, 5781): -0.1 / 14.5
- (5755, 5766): -0.3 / 14.8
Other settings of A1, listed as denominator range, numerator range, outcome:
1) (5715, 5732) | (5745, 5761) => 1.00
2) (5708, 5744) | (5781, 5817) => 0.98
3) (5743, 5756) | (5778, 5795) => 0.98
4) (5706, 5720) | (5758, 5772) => 1.01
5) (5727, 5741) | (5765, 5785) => 0.97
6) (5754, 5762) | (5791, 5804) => 1.00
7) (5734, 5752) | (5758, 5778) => 0.99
